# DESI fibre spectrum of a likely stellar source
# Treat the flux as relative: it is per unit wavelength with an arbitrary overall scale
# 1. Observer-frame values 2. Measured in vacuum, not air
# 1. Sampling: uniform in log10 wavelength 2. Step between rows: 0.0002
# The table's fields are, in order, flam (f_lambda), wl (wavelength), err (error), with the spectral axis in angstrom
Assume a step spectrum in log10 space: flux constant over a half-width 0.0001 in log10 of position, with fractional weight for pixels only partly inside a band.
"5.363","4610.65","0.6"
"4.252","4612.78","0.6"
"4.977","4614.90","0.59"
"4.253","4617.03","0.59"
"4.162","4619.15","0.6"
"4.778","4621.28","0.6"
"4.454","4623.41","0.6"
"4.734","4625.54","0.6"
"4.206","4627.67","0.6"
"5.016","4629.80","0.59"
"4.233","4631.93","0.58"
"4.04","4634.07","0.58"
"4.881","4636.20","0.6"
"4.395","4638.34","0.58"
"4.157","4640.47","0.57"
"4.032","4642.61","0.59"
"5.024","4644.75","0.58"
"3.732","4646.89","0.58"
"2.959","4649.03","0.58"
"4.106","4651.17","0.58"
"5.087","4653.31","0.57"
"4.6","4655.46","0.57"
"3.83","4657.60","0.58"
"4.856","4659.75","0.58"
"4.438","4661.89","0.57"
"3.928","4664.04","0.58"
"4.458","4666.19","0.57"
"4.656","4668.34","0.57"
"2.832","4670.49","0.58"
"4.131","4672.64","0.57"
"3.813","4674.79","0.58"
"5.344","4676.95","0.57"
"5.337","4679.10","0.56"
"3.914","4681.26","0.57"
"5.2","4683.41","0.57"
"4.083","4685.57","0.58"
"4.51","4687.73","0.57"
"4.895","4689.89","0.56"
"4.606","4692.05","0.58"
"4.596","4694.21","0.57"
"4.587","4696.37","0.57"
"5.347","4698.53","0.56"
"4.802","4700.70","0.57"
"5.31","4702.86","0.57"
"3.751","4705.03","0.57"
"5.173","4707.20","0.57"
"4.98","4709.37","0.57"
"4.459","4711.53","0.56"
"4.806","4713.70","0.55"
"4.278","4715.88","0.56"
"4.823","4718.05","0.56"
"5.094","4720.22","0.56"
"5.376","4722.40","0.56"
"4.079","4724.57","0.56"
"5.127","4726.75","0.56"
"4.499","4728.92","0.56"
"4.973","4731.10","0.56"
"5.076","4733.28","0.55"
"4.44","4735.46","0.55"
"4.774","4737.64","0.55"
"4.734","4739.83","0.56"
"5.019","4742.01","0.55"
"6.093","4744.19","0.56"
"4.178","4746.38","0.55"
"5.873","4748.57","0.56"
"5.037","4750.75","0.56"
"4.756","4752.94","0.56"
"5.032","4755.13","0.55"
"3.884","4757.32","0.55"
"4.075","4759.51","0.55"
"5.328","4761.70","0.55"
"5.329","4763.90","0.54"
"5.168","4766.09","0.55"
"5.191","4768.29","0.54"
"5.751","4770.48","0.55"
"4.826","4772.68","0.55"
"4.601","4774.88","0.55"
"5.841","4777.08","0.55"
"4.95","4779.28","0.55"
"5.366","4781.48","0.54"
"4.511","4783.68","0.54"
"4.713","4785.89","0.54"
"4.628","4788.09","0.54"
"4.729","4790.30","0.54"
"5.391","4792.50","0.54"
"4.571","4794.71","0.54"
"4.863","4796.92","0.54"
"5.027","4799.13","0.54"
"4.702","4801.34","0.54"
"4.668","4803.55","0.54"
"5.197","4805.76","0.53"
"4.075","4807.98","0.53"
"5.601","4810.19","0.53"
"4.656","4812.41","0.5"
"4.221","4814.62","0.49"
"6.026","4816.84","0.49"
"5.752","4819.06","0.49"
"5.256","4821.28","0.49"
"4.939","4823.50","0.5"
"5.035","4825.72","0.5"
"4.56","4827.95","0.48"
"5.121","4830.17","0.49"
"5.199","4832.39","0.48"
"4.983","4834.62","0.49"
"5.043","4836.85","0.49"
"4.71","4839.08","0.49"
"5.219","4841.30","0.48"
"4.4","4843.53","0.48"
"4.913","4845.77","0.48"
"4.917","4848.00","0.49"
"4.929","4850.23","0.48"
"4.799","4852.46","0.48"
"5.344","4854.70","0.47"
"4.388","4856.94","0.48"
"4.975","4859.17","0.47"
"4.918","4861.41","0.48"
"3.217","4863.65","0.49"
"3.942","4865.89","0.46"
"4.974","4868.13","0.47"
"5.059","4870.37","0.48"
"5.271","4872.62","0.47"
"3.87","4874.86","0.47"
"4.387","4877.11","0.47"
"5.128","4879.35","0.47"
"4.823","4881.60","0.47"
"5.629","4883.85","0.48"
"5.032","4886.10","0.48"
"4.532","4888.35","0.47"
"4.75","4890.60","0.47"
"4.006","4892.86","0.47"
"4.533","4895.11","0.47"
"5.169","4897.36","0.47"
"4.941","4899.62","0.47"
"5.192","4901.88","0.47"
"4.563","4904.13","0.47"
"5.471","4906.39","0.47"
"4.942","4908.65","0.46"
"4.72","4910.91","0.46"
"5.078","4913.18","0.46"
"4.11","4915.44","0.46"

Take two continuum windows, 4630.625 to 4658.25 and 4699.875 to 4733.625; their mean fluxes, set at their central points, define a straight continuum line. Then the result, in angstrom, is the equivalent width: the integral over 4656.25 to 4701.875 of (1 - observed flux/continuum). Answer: 0.2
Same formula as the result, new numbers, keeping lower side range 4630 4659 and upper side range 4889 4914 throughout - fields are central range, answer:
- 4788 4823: -2.6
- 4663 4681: 0.1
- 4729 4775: -4.6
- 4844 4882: 0.5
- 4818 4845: -1.9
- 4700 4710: -0.9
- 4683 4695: -0.7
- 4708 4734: -2.1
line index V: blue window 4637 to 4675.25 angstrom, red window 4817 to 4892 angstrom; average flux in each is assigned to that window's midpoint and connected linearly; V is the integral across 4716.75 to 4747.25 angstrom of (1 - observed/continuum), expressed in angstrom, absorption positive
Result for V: -3.0 angstrom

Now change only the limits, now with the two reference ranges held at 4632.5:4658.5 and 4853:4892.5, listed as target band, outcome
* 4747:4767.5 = -2.11 angstrom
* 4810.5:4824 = -1.72 angstrom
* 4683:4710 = -2.47 angstrom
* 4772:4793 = -1.97 angstrom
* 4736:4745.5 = -1.41 angstrom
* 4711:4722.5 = -1.02 angstrom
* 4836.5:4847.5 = -0.48 angstrom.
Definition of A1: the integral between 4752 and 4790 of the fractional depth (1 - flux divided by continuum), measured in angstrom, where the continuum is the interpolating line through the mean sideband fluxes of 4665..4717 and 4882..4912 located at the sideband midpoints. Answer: -1.9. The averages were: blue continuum 4.58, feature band 4.93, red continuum 4.88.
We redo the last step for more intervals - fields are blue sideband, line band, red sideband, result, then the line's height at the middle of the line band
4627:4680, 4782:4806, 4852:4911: -1.2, 4.59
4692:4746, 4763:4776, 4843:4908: -0.9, 4.81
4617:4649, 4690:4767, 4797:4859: -3.2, 4.65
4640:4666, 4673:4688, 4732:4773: -0.5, 4.44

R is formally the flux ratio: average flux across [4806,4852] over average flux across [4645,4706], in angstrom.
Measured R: 1.12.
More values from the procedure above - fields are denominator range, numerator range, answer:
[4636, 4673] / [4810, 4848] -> 1.19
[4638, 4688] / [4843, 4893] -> 1.10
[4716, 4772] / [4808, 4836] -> 1.03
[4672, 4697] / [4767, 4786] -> 1.11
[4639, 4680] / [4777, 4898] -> 1.13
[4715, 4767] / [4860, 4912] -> 0.97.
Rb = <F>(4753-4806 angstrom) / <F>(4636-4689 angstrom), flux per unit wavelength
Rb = 1.14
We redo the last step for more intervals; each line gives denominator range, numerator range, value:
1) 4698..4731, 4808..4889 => 1.02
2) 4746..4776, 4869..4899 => 0.97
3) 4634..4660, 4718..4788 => 1.16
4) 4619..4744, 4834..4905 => 1.05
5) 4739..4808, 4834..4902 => 0.96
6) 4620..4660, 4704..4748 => 1.10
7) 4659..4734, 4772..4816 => 1.05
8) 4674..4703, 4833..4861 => 1.03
